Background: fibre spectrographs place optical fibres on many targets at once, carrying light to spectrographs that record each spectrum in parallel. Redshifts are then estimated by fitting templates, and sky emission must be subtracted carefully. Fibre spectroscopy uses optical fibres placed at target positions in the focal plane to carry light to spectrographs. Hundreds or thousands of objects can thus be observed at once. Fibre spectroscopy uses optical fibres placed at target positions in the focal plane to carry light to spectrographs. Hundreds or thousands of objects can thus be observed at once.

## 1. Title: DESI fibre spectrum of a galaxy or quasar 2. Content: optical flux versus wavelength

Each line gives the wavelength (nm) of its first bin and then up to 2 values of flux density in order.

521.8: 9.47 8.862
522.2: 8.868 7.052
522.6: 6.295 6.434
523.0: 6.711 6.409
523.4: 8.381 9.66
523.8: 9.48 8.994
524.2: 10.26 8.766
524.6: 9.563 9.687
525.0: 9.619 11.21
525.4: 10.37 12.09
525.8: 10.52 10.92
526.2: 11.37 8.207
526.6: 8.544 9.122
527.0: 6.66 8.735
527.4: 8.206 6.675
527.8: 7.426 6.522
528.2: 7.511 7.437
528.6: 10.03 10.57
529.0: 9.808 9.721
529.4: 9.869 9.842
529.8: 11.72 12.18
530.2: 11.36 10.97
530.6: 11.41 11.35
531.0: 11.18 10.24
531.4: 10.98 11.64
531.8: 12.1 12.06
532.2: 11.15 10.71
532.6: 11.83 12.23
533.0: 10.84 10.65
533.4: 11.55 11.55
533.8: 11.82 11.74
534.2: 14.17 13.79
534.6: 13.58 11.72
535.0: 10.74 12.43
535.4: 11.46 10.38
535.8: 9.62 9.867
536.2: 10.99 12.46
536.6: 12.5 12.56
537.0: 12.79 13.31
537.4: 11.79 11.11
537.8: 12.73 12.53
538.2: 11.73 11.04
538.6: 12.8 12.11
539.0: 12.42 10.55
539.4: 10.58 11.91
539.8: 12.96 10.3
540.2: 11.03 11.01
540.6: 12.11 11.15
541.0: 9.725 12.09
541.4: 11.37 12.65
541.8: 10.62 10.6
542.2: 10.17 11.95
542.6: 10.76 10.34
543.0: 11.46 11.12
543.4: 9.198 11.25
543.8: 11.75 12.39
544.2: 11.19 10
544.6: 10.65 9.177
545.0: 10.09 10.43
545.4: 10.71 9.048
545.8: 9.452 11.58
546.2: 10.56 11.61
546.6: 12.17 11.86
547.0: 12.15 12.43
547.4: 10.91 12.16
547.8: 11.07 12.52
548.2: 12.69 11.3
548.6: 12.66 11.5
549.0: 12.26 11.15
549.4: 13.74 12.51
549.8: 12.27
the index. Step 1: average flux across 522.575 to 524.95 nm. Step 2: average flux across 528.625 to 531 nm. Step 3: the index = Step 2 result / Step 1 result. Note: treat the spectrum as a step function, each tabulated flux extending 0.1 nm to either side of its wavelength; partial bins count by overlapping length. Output 1.3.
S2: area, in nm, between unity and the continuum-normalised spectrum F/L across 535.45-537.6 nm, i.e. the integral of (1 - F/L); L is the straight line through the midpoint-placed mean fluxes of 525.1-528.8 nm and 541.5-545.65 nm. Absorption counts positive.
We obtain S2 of -0.34 nm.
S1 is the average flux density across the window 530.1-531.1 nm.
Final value 11.3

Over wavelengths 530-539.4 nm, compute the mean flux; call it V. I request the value 11.7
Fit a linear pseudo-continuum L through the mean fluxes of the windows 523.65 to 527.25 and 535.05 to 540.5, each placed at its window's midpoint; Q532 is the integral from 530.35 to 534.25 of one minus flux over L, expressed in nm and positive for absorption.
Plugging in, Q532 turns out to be -0.252 nm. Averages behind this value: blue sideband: 9.69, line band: 11.5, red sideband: 11.7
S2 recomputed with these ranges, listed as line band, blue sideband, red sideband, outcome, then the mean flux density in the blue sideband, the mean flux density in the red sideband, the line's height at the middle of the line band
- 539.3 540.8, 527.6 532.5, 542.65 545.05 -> -0.113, 10.2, 10.7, 10.6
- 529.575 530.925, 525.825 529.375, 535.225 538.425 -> -0.246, 8.74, 11.7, 9.59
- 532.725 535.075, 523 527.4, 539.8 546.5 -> -0.454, 9.36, 10.9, 10.1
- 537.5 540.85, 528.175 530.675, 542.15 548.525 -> -0.280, 10.3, 11.1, 10.8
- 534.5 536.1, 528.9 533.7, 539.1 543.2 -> -0.012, 11.1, 11.2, 11.1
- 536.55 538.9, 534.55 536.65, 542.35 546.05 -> -0.225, 11.4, 10.6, 11.2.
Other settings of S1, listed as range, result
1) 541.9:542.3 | 10.4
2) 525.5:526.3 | 11.2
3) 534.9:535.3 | 11.6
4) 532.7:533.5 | 11.3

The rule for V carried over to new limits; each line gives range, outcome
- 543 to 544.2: 11.2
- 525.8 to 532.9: 10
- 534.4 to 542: 11.7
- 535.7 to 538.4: 11.8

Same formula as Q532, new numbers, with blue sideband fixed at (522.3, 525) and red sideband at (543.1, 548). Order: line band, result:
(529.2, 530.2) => -0.19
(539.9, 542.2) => -0.15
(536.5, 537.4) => -0.25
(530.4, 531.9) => -0.33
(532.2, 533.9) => -0.34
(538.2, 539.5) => -0.18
